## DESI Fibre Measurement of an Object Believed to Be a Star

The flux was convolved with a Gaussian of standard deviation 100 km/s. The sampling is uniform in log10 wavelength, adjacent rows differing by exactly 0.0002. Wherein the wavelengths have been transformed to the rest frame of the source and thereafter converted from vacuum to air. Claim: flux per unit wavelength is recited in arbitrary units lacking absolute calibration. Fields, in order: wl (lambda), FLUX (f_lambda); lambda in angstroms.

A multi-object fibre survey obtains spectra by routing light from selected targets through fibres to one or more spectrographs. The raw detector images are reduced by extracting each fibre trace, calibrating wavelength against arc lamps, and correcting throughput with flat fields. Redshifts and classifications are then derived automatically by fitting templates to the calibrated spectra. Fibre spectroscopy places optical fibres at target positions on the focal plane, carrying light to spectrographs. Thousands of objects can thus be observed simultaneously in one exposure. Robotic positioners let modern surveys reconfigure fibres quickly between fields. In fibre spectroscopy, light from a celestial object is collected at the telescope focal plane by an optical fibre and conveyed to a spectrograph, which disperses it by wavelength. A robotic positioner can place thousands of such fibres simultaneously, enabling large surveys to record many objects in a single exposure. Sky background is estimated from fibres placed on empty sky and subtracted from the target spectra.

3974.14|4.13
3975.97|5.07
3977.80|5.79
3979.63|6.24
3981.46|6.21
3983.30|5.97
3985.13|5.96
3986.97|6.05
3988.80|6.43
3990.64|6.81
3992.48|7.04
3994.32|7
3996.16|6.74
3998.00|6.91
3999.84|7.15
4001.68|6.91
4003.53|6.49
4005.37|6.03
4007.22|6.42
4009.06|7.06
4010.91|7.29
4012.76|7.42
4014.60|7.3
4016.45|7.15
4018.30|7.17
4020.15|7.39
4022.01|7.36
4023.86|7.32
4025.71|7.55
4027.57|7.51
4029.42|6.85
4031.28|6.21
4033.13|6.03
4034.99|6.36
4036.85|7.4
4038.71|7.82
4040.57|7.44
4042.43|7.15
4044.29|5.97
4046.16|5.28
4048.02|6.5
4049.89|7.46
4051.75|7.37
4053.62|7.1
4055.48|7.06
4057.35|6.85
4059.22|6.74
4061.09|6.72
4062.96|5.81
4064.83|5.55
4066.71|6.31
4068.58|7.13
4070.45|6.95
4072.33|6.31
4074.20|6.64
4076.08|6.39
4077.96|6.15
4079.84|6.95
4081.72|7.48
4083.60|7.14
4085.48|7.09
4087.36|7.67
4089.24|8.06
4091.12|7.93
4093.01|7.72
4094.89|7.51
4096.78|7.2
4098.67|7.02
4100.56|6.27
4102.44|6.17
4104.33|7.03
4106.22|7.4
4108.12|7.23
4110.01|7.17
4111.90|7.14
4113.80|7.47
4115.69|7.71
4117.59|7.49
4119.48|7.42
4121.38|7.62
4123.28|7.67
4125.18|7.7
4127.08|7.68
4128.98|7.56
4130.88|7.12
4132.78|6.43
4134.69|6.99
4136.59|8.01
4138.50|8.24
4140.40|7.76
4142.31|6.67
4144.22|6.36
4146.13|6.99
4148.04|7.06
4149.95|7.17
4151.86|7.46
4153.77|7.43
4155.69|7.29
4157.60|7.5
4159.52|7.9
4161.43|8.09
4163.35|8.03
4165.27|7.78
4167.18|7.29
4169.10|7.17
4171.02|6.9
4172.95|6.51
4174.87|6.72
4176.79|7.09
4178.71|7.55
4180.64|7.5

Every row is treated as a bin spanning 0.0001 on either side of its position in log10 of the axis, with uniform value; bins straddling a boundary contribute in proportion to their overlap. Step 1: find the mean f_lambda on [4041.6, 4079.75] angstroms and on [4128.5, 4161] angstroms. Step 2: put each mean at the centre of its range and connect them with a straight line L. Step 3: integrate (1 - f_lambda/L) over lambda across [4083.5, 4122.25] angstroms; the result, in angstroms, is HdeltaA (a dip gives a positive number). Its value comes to -2.1 angstroms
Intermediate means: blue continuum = 6.58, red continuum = 7.3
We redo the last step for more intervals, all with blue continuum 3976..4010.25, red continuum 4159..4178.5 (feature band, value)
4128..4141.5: -0.5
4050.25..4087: 0.6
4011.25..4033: -1.8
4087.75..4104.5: -0.6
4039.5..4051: 0.1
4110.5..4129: -1.1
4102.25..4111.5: 0.0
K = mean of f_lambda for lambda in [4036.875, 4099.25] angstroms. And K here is 6.93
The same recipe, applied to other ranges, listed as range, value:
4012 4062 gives 6.98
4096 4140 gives 7.3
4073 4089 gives 6.98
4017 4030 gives 7.31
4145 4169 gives 7.48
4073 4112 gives 7.11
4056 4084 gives 6.6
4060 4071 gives 6.4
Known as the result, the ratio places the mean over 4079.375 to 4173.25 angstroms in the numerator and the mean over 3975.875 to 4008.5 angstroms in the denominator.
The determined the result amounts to 1.14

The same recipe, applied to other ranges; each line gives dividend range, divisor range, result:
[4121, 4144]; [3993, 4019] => 1.07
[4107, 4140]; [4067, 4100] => 1.05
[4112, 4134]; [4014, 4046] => 1.06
